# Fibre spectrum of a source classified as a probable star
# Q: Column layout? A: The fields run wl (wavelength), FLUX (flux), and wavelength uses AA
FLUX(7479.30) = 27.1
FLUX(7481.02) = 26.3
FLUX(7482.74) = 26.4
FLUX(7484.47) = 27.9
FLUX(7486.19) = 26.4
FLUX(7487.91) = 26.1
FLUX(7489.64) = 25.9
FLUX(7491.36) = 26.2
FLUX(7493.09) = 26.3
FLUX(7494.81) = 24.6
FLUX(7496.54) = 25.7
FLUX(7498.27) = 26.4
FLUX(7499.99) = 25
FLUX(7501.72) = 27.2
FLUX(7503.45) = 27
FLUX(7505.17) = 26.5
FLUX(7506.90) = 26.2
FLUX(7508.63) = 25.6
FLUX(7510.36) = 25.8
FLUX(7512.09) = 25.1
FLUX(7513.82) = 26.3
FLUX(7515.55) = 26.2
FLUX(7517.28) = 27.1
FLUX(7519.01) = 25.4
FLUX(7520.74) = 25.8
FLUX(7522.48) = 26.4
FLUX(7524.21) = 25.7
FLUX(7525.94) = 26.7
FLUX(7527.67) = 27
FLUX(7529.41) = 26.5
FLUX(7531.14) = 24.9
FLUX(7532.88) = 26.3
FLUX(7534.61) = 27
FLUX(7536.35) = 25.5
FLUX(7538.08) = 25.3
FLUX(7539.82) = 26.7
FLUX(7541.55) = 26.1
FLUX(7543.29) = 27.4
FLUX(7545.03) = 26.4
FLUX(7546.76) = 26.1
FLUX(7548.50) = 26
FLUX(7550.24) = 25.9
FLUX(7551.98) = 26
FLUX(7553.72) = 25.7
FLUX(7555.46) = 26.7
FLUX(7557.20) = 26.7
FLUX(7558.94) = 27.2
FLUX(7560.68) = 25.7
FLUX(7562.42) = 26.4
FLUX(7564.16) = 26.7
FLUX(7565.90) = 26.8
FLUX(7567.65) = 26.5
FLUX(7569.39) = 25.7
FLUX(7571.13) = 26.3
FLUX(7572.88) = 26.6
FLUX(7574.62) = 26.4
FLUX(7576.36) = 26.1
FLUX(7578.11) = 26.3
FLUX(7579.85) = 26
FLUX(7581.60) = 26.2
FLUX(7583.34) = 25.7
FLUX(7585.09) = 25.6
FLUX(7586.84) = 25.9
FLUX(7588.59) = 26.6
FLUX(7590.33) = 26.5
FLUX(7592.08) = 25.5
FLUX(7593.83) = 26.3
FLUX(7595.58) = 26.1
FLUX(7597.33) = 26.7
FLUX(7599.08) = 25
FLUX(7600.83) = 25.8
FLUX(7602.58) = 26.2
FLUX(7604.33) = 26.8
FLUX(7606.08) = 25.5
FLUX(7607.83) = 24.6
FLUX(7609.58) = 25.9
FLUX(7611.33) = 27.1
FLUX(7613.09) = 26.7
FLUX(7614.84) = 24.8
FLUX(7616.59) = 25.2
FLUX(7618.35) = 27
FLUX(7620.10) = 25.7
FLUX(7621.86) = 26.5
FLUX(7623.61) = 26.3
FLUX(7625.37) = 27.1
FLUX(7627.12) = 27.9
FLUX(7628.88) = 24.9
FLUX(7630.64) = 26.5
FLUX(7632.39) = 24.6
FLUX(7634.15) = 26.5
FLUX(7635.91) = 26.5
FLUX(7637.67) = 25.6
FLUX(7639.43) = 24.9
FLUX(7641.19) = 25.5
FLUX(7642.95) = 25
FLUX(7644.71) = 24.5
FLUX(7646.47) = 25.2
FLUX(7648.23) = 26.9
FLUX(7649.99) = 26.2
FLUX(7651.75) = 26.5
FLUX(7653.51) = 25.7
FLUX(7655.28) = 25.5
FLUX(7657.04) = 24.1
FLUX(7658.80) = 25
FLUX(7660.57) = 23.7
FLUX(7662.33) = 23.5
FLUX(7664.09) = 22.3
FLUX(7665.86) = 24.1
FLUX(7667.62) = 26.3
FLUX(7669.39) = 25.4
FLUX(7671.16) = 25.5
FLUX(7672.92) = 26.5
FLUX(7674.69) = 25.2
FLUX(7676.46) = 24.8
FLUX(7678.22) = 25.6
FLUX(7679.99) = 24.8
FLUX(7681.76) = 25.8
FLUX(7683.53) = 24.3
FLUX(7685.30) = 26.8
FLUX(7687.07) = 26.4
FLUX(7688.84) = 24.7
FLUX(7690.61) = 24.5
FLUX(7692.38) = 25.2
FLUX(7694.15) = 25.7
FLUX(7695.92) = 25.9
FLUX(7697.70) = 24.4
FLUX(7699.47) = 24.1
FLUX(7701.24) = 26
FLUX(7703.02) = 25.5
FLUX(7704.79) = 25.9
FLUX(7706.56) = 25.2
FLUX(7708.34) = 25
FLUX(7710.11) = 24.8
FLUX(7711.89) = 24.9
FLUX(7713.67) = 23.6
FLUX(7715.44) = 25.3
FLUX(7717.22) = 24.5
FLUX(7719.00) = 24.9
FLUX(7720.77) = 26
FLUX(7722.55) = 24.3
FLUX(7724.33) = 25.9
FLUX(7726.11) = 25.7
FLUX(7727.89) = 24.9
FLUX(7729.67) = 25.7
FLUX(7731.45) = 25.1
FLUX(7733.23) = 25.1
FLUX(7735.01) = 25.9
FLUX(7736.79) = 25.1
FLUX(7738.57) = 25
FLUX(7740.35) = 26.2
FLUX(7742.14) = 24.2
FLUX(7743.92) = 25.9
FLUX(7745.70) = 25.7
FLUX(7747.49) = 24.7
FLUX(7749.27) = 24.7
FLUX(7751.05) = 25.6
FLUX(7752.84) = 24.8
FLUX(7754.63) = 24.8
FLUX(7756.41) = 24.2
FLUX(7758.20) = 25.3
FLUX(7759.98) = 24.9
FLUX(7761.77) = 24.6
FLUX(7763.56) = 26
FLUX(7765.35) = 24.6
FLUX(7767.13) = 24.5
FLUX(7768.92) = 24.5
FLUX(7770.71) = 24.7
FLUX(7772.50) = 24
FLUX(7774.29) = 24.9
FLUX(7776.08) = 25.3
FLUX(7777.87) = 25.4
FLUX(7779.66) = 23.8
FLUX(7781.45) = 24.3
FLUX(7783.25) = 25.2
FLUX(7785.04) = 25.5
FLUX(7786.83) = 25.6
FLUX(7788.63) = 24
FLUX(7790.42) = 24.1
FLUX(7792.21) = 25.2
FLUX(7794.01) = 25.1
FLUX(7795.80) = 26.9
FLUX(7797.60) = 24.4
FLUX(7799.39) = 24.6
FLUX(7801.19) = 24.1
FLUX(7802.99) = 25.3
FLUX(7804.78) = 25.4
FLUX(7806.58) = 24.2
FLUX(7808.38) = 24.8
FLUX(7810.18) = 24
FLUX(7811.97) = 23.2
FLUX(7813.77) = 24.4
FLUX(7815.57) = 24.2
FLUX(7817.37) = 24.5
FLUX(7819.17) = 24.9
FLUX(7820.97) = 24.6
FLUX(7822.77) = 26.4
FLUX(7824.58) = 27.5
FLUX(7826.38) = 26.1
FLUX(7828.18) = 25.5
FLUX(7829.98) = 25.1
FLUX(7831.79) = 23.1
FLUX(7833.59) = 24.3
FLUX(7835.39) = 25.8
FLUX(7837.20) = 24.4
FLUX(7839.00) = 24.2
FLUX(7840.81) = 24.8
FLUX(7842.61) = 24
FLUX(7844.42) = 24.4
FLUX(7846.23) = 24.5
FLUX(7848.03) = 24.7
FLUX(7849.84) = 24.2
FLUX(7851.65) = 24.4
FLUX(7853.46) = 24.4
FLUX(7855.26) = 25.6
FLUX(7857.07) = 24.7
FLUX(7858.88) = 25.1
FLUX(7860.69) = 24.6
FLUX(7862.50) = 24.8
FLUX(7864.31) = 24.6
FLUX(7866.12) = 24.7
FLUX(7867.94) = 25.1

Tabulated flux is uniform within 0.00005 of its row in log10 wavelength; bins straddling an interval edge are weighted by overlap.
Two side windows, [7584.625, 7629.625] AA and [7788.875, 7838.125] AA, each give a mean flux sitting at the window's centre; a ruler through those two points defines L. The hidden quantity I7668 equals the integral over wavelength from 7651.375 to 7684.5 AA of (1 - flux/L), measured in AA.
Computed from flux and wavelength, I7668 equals 1.00 AA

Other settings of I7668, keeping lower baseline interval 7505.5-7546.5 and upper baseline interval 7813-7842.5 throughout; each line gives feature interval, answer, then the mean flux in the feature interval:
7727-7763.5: 0.2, 25.1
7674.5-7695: 0.2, 25.3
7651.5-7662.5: 0.3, 24.8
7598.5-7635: -0.3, 26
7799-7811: 0.2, 24.6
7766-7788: 0.3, 24.8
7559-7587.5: -0.3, 26.2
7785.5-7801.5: 0.1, 24.9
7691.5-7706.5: 0.1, 25.3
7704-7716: 0.2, 24.9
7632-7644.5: 0.1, 25.5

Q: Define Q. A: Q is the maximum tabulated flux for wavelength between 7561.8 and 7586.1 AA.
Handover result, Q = 26.8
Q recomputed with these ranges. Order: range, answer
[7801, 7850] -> 27.5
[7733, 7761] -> 26.2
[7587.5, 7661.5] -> 27.9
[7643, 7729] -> 26.9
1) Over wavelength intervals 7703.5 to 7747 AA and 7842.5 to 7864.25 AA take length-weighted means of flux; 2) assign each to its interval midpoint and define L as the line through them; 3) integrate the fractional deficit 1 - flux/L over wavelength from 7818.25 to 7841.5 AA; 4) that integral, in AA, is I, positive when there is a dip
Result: -0.4 AA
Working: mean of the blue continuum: 25.2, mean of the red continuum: 24.6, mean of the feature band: 25.1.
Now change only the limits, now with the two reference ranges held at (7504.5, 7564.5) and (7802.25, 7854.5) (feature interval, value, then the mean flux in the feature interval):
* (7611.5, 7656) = -0.4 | 25.9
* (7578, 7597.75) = -0.1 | 26.1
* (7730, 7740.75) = -0.1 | 25.4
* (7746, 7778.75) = 0.2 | 24.9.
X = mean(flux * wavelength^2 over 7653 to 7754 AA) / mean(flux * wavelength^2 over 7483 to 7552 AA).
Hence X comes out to 1.01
